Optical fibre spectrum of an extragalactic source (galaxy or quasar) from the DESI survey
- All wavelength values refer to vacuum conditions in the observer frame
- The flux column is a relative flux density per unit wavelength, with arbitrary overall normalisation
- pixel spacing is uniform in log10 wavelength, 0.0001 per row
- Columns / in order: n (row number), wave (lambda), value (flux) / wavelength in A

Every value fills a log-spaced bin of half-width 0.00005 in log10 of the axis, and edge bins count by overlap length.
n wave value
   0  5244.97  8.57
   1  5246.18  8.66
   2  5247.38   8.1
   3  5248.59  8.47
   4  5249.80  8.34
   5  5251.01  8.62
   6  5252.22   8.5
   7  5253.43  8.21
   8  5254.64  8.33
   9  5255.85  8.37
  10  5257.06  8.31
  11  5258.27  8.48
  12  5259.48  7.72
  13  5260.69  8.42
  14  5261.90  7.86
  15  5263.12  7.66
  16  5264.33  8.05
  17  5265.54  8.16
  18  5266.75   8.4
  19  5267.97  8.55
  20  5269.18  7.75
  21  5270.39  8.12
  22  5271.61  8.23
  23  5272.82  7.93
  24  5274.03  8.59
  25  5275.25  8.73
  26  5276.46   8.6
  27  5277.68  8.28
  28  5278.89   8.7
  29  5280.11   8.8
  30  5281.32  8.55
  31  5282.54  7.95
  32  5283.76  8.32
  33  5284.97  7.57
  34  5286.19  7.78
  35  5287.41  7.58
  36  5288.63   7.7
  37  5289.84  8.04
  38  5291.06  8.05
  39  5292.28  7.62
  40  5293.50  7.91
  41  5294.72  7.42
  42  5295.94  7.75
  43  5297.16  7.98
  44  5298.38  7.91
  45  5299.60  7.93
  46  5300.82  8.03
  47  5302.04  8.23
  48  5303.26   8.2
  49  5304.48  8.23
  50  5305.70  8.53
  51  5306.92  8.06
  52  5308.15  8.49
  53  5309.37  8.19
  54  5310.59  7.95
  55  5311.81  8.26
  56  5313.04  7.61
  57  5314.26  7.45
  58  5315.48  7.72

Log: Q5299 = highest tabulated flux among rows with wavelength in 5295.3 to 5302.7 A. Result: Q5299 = 8.23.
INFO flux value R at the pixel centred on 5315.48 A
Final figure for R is 7.72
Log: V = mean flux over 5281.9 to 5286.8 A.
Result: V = 7.9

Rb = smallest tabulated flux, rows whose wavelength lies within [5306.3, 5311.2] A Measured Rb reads 7.95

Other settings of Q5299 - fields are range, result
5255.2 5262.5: 8.48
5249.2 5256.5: 8.62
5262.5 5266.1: 8.16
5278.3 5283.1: 8.8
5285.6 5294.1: 8.05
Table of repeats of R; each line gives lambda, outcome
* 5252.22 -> 8.5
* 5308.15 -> 8.49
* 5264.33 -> 8.05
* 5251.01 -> 8.62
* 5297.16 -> 7.98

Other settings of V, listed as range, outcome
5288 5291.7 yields 7.93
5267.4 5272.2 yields 8.16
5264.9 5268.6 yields 8.36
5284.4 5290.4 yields 7.73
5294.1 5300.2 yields 7.8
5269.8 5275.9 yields 8.32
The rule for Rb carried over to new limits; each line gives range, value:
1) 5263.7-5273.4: 7.75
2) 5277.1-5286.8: 7.57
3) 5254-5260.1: 7.72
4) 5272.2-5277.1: 7.93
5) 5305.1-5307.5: 8.06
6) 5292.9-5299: 7.42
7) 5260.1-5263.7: 7.66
